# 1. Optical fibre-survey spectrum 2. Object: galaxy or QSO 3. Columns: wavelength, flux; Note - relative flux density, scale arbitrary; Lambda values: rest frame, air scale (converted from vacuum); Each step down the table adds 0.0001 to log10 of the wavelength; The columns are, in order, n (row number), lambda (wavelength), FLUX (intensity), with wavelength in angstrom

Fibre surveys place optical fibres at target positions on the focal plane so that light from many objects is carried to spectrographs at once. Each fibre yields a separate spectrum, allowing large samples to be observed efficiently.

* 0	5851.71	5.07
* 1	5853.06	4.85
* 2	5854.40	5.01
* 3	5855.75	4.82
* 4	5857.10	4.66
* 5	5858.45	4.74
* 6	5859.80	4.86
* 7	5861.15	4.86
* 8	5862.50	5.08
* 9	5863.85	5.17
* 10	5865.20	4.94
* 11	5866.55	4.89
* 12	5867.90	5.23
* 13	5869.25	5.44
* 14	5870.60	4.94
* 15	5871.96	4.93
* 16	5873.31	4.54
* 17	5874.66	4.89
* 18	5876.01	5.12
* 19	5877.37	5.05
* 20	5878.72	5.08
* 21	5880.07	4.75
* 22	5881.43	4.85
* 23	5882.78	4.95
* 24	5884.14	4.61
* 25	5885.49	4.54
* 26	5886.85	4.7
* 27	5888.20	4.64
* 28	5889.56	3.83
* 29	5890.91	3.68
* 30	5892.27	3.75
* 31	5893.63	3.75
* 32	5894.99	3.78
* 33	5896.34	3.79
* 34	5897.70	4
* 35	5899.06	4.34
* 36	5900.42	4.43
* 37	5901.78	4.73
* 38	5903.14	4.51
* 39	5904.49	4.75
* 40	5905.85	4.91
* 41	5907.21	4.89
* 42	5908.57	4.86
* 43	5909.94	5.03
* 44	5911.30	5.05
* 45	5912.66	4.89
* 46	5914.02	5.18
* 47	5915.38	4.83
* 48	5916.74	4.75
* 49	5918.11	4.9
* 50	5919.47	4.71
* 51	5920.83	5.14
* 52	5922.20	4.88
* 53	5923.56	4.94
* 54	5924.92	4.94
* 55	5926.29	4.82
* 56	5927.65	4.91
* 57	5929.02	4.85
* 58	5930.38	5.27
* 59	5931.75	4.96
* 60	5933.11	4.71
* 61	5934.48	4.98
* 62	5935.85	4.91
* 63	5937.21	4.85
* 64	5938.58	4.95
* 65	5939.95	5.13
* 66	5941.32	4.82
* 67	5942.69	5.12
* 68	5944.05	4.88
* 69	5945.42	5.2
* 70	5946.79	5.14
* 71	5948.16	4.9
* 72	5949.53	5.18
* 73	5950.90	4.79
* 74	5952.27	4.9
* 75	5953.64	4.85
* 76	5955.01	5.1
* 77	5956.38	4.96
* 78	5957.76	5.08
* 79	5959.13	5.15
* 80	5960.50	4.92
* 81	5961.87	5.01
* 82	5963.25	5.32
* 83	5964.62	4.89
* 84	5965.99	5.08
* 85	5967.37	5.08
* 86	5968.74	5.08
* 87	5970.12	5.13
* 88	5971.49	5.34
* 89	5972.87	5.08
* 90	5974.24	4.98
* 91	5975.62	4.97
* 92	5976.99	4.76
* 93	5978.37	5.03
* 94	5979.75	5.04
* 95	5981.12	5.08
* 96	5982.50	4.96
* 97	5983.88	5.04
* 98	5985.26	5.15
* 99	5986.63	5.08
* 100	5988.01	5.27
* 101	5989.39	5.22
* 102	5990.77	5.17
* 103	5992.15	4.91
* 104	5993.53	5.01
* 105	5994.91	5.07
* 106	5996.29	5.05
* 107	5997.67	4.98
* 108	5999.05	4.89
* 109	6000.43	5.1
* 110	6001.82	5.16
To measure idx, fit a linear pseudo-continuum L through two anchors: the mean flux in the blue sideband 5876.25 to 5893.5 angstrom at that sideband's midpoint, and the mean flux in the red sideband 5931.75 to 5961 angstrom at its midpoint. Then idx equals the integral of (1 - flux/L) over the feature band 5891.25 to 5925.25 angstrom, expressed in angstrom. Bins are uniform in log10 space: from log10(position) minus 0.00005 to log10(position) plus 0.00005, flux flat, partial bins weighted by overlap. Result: 0.6 angstrom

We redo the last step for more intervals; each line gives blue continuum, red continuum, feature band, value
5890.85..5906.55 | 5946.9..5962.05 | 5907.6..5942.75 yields -2.69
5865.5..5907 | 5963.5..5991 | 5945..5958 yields -0.18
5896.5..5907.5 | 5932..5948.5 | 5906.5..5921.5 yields -0.86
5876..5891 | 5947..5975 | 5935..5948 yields -0.13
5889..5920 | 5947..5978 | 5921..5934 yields -0.62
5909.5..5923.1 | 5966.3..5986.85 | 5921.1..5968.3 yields 0.05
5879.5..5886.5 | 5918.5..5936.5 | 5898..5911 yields 0.33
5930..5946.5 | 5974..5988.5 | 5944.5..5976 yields -0.27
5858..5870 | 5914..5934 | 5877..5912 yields 3.27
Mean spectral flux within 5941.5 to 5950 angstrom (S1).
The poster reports 5.05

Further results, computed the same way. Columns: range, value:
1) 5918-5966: 4.98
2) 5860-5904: 4.62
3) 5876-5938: 4.69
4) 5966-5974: 5.13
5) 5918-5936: 4.92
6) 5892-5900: 3.92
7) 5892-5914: 4.5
